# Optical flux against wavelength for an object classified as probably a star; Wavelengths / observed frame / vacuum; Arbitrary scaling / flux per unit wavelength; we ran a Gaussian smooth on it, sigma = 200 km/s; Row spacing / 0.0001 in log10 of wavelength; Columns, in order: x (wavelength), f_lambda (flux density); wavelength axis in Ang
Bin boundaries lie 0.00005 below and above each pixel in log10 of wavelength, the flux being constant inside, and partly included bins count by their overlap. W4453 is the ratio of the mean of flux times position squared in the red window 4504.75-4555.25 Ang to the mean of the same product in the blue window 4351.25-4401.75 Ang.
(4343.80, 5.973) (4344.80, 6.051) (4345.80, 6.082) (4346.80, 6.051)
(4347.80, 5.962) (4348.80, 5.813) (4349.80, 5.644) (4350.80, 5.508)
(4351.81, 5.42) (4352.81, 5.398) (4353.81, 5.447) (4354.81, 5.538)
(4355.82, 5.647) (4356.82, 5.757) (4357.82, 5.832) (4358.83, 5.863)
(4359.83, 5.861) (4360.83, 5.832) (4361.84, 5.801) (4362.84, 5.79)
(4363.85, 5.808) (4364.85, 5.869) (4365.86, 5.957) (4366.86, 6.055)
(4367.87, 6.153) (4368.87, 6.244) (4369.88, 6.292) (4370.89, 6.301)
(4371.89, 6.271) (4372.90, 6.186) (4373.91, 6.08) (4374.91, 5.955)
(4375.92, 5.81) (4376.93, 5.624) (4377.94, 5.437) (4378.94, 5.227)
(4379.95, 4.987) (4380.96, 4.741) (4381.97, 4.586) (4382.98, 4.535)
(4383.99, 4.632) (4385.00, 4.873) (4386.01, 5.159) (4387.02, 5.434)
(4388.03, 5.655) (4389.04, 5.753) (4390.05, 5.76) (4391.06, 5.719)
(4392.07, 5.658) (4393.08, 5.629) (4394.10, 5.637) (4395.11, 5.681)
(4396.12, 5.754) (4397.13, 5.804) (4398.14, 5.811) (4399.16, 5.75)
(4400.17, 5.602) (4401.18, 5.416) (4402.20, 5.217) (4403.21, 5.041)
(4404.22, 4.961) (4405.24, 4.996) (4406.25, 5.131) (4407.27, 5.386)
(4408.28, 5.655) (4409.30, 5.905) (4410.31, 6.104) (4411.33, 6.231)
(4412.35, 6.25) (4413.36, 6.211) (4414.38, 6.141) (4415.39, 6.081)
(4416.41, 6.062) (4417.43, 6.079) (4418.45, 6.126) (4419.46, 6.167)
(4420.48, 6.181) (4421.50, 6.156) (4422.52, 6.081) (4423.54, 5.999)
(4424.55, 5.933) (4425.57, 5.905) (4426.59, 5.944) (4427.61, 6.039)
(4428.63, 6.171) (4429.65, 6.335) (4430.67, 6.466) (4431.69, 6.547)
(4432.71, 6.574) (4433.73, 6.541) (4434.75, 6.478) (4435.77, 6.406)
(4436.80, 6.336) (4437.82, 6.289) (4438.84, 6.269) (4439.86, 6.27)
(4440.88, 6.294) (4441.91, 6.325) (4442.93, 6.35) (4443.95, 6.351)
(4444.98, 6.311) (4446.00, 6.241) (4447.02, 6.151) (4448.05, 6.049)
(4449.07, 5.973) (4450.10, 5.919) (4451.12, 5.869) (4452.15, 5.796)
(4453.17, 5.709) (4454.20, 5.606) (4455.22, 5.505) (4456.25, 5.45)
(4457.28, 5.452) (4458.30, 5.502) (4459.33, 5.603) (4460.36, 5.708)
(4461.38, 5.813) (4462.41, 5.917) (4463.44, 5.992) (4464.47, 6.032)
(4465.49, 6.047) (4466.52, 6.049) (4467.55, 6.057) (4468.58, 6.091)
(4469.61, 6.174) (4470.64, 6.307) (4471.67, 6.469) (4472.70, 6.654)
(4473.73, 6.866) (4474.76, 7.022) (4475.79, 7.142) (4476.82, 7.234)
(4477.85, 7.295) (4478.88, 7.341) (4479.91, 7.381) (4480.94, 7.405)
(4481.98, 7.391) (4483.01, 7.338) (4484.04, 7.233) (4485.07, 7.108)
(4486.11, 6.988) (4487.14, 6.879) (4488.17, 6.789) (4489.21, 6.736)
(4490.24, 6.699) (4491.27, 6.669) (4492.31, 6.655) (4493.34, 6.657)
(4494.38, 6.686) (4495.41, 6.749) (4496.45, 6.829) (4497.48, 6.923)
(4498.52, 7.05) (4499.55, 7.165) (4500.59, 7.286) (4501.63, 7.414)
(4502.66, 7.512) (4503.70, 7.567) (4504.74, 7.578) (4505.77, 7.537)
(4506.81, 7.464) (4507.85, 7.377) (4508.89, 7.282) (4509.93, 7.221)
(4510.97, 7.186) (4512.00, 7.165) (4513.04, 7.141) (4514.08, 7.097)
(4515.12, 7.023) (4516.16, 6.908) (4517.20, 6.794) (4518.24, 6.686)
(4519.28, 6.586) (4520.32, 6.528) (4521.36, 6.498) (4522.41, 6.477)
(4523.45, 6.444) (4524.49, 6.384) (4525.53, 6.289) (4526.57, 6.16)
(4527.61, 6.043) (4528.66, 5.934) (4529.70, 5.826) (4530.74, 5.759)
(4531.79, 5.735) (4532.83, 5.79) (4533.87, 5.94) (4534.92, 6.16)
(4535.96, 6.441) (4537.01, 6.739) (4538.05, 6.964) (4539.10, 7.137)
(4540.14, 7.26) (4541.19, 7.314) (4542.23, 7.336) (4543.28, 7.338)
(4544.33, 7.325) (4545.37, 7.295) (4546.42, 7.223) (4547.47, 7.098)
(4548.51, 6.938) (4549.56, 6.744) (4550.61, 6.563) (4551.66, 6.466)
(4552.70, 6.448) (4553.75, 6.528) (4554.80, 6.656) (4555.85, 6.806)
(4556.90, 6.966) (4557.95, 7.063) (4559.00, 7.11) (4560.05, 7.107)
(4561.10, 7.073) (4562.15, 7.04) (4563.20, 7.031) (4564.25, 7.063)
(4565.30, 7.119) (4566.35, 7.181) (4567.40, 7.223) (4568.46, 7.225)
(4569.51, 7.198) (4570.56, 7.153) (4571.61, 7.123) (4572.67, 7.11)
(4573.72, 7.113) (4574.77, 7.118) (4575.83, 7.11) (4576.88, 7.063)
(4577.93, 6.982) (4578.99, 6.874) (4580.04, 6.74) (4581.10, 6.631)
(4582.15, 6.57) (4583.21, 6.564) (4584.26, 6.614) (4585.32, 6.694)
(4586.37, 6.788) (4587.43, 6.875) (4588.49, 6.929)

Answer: 1.28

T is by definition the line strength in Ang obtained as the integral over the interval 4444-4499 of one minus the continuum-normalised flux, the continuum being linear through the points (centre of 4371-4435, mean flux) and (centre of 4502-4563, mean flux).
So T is -1.08 Ang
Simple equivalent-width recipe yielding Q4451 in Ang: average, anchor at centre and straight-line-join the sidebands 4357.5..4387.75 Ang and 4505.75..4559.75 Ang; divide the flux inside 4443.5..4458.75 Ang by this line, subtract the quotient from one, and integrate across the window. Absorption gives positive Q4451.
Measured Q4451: 0.79 Ang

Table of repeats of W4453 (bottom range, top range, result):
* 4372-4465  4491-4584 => 1.24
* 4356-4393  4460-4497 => 1.24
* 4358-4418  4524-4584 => 1.29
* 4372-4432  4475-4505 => 1.29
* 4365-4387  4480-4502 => 1.32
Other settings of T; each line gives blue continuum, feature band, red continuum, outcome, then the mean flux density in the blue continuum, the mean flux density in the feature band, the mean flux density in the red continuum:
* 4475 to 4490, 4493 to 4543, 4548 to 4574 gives 1.9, 7.15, 6.79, 6.96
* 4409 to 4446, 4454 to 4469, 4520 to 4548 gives 1.3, 6.22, 5.79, 6.57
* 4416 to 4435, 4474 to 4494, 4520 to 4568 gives -1.8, 6.2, 7.05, 6.71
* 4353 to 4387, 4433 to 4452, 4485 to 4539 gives -0.1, 5.64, 6.24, 6.76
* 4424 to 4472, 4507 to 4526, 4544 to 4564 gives -0.7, 6.08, 6.85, 6.92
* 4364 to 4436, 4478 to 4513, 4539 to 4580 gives -3.2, 5.8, 7.13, 7.04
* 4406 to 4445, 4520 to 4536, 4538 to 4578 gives 1.6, 6.16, 6.14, 7.04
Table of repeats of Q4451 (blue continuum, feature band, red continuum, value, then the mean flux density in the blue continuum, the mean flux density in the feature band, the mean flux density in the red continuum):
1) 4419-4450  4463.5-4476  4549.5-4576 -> 0.1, 6.23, 6.38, 6.98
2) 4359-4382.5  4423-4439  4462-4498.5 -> 0.1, 5.78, 6.27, 6.74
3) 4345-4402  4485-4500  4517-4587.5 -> -1.0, 5.66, 6.83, 6.77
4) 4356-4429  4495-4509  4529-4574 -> -1.7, 5.73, 7.27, 6.85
